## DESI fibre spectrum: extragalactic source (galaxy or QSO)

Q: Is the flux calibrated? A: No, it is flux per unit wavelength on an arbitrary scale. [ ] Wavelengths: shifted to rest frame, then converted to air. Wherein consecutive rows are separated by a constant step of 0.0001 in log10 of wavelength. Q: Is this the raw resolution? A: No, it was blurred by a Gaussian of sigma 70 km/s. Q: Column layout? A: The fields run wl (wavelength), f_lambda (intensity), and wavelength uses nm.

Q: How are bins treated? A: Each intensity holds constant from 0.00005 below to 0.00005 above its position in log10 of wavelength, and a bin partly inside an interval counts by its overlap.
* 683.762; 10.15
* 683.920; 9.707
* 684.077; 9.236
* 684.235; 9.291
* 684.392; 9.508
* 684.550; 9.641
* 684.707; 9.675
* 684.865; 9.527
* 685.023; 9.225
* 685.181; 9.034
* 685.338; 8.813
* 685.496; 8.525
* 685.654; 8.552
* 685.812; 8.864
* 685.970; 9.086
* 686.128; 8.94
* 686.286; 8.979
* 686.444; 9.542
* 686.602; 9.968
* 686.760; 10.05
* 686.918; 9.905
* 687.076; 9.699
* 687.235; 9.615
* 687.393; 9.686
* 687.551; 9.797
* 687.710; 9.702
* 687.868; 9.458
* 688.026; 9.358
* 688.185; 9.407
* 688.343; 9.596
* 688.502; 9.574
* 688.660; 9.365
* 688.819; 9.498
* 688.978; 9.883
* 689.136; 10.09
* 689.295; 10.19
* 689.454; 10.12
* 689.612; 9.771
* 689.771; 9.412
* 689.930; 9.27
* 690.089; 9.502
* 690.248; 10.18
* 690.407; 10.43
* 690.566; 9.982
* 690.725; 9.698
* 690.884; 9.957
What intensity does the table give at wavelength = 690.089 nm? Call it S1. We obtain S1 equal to 9.502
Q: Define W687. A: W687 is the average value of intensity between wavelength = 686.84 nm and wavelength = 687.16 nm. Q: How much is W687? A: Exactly 9.78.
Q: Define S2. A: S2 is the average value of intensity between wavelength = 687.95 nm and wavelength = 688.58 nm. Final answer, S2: 9.48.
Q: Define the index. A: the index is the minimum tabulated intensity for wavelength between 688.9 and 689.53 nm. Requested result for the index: 9.883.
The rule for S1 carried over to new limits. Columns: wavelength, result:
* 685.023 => 9.225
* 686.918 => 9.905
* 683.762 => 10.15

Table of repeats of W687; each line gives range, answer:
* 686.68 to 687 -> 9.99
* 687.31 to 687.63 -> 9.76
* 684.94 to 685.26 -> 9.14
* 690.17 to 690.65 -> 10.2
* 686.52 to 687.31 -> 9.84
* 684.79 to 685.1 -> 9.37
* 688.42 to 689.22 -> 9.68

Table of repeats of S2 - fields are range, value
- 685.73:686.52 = 9.08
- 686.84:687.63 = 9.74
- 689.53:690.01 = 9.49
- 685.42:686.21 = 8.79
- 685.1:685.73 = 8.74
